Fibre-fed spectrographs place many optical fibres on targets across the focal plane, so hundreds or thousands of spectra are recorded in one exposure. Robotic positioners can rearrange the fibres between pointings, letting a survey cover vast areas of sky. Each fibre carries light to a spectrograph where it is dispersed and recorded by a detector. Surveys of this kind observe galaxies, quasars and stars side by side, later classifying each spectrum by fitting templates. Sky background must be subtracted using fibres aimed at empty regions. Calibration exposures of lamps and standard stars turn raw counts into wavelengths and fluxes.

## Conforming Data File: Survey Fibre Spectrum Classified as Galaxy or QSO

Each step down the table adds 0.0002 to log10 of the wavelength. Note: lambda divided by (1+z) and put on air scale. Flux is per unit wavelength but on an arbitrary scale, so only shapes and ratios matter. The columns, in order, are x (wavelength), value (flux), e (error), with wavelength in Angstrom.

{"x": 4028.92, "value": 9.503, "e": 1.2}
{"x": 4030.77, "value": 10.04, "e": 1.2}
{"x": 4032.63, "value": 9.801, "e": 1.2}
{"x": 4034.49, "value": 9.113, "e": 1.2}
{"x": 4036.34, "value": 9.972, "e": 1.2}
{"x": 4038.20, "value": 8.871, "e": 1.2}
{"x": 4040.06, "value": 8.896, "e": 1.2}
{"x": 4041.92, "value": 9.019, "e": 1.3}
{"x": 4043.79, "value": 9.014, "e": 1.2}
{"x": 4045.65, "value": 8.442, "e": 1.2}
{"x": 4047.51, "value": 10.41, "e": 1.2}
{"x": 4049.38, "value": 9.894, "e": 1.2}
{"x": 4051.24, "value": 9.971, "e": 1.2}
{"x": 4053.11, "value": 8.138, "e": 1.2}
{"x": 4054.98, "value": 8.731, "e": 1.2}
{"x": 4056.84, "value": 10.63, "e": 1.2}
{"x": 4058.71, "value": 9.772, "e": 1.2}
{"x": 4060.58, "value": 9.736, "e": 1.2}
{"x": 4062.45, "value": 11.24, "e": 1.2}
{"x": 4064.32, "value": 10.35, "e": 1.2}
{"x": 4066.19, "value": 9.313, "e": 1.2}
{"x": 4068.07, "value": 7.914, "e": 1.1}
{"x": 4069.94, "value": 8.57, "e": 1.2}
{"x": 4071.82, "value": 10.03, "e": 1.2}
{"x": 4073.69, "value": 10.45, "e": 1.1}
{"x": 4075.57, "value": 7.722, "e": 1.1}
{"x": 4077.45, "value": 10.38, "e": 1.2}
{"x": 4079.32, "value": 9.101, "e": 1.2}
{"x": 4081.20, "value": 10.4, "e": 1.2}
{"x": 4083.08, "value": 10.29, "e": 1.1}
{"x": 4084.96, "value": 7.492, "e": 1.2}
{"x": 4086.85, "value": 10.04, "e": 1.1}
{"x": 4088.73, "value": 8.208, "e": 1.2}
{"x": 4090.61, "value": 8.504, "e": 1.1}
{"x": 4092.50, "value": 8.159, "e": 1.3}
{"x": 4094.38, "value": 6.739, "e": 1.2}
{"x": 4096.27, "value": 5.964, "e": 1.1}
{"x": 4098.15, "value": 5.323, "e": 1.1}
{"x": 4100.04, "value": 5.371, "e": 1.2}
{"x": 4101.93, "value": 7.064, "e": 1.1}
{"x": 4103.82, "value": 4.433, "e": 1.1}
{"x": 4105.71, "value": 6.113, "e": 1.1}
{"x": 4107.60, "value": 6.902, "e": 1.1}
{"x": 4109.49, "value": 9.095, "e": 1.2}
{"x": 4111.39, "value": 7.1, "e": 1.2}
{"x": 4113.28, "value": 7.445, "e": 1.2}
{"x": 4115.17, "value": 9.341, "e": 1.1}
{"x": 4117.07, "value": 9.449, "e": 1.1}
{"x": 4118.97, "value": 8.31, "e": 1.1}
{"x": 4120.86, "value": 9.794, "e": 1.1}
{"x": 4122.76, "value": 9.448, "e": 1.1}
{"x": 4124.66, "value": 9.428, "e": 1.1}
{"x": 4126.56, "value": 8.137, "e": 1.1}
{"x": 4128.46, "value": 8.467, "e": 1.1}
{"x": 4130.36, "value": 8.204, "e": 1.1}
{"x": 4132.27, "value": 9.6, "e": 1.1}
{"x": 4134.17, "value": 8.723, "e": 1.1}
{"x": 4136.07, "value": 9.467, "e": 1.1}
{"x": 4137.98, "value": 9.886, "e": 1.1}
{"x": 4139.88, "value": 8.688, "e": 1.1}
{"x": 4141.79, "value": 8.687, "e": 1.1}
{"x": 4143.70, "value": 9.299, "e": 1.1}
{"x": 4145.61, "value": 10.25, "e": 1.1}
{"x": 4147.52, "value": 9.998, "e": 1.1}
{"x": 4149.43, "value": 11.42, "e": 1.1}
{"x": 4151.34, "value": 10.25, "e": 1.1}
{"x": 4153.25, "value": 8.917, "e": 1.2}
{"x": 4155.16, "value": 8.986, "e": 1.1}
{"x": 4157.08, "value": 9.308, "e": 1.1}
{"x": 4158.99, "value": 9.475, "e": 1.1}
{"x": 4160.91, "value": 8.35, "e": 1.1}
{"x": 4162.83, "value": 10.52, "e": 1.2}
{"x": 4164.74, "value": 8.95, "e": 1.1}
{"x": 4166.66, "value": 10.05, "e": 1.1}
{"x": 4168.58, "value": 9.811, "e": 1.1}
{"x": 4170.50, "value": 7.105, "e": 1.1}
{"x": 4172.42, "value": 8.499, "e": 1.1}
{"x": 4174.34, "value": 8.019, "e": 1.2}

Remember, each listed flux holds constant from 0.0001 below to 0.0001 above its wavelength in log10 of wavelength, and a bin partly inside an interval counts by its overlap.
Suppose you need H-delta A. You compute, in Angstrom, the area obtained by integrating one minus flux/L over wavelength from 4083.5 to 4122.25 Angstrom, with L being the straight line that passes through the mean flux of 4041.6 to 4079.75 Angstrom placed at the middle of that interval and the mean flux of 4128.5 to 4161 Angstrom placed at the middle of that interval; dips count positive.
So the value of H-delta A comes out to 7.5 Angstrom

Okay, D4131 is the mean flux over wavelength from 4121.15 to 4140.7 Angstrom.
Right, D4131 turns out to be 9.03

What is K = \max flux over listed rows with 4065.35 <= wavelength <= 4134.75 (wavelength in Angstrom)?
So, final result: 10.45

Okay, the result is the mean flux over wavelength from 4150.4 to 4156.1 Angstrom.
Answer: 9.39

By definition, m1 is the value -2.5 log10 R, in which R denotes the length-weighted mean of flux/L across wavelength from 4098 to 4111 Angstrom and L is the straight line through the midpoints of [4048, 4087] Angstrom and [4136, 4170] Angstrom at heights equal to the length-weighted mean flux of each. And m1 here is 0.43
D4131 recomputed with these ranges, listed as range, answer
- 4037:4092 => 9.35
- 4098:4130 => 7.79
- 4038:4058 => 9.29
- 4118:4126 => 9.19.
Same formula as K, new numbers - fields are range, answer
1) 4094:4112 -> 9.095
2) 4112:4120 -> 9.449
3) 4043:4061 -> 10.63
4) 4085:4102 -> 10.04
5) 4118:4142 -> 9.886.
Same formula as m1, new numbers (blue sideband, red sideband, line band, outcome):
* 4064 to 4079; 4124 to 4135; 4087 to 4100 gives 0.25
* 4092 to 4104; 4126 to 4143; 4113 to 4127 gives -0.16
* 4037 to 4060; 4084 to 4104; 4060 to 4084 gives -0.18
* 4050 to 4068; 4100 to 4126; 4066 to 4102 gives 0.07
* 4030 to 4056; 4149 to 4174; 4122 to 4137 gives 0.04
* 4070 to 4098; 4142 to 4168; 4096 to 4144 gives 0.14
